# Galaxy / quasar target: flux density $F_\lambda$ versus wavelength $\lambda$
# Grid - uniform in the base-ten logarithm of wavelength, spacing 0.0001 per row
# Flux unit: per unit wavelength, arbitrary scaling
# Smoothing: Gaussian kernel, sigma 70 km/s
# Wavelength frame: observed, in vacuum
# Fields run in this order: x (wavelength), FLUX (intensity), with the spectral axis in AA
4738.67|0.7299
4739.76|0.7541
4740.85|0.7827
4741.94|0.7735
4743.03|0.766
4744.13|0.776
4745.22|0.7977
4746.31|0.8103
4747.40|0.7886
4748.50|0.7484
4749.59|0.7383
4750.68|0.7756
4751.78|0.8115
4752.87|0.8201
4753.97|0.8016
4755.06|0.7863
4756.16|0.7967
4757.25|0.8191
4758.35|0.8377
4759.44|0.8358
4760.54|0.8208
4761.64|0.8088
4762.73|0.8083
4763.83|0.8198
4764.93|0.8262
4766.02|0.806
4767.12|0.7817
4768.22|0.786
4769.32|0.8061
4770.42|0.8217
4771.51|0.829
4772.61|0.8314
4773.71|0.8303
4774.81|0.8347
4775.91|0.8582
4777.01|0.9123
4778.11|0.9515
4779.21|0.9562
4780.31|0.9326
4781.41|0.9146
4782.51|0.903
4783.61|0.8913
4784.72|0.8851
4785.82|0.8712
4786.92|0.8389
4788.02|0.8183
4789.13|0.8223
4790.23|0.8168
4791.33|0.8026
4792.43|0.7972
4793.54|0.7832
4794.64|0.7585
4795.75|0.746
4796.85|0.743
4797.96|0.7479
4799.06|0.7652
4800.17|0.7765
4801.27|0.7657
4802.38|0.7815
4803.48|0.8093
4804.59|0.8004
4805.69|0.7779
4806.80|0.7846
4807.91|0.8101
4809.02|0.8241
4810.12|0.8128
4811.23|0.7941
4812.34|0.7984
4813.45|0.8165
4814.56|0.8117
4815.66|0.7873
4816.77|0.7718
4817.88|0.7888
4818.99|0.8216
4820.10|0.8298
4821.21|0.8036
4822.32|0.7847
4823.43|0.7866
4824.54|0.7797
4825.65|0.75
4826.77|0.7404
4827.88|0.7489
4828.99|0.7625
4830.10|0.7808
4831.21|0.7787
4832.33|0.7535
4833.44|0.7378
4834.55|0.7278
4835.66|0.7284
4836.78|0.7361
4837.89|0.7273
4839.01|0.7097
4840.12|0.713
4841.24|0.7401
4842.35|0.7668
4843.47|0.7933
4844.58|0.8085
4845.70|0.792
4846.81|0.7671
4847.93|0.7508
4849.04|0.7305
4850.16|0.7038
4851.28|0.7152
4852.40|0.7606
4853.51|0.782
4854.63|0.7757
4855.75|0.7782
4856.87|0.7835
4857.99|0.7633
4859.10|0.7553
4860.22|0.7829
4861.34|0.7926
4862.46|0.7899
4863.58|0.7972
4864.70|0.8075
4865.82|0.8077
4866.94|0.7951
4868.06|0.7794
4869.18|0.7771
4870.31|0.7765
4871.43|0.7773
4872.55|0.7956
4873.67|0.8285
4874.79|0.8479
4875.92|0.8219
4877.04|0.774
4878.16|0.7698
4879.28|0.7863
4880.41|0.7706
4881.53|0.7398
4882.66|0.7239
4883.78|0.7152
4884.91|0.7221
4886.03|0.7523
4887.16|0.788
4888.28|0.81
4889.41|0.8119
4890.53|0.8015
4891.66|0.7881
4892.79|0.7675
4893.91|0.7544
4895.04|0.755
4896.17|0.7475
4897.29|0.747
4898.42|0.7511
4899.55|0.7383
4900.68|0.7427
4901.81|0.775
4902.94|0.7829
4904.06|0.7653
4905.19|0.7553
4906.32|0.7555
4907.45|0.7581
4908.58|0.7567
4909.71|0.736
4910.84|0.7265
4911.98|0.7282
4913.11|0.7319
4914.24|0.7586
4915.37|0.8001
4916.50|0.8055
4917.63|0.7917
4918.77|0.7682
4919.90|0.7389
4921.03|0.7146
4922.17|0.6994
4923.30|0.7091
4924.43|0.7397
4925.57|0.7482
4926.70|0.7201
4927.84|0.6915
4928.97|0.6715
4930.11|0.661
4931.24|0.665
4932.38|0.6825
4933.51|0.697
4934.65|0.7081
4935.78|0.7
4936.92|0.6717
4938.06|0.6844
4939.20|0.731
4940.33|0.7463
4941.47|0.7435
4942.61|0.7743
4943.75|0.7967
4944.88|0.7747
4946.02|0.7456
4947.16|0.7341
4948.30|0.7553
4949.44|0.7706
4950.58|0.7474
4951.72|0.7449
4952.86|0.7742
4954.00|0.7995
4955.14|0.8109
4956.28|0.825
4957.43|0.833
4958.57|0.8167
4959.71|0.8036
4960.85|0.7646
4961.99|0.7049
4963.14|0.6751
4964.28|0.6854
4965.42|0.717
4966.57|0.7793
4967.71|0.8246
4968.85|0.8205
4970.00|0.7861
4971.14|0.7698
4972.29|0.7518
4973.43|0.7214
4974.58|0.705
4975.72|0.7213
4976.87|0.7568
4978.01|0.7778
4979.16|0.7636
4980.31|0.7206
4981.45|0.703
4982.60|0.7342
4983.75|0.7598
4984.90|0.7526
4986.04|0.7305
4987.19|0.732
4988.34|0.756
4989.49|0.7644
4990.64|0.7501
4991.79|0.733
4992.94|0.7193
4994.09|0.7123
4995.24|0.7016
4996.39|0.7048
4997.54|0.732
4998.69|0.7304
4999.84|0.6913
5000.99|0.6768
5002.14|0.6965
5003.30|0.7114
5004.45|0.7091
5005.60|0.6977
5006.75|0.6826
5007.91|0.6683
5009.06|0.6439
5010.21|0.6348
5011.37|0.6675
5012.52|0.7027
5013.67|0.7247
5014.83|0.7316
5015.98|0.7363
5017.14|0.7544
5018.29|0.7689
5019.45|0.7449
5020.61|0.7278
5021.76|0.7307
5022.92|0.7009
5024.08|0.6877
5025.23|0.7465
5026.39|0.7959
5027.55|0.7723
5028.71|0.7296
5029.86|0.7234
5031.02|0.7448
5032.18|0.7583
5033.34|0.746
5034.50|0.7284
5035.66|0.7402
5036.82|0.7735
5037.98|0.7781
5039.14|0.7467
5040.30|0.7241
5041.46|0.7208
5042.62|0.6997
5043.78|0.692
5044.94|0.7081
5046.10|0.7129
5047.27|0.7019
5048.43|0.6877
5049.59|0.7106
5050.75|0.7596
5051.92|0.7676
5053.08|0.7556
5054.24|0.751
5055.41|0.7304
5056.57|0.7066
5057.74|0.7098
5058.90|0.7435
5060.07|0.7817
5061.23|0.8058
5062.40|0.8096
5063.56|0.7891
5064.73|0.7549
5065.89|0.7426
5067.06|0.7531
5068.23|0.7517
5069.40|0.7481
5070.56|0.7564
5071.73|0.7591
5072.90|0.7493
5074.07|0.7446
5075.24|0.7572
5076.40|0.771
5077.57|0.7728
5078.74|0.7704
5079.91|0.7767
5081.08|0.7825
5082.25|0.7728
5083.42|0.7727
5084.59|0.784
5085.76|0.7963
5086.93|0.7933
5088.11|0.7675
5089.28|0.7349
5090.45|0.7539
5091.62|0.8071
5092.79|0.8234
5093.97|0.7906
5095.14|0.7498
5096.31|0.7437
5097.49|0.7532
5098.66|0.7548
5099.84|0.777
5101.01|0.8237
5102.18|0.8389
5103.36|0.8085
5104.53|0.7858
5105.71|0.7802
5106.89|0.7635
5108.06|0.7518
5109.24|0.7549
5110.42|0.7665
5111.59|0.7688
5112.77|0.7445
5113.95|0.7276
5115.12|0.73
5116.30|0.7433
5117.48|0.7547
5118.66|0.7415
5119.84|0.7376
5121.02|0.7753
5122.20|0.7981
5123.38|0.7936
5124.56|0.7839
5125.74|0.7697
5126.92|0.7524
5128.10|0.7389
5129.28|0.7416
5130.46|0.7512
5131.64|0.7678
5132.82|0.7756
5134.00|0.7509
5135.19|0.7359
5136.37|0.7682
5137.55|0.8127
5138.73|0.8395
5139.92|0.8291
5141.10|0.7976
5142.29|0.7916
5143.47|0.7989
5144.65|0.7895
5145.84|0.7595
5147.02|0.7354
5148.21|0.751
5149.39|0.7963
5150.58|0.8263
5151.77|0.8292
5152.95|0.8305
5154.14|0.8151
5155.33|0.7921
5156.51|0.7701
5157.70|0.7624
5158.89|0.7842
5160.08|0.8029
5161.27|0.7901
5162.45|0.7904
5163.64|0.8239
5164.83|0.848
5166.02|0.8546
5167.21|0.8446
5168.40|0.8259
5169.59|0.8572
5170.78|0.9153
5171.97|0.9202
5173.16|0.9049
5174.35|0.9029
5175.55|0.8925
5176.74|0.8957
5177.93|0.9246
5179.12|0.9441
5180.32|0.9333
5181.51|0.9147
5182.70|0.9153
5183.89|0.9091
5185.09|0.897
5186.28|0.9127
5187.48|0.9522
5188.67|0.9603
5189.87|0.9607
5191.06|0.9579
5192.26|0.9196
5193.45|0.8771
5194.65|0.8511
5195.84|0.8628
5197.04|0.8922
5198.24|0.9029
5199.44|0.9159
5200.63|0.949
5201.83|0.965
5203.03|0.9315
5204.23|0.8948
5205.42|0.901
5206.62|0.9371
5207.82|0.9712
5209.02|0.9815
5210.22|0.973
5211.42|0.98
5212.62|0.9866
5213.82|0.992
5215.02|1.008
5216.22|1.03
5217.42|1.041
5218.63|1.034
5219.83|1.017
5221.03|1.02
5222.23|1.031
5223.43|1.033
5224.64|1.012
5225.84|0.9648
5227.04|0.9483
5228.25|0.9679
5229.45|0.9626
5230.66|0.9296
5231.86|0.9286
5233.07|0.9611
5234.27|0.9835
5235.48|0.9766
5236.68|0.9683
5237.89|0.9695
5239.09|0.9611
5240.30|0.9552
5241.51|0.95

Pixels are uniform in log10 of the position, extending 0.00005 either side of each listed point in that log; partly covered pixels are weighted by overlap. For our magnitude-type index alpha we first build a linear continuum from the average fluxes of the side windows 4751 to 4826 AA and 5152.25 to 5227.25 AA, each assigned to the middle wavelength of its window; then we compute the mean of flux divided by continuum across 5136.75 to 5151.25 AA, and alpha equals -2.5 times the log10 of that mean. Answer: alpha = 0.14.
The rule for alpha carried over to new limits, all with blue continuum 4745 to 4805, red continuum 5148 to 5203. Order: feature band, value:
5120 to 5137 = 0.14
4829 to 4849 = 0.10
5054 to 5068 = 0.14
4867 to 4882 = 0.06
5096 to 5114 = 0.12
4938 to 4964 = 0.11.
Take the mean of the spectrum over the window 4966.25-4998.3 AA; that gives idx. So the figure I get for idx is 0.746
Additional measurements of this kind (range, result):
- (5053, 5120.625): 0.765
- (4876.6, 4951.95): 0.745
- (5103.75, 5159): 0.774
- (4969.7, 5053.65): 0.727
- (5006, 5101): 0.745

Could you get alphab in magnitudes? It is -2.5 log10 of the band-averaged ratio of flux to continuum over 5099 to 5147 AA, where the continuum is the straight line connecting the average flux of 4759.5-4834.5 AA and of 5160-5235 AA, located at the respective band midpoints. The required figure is 0.18 mag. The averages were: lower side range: 0.81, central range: 0.773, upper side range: 0.931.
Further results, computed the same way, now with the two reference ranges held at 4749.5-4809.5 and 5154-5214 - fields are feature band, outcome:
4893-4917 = 0.119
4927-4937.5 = 0.234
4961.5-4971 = 0.142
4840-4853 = 0.106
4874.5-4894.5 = 0.089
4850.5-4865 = 0.082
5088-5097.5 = 0.142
